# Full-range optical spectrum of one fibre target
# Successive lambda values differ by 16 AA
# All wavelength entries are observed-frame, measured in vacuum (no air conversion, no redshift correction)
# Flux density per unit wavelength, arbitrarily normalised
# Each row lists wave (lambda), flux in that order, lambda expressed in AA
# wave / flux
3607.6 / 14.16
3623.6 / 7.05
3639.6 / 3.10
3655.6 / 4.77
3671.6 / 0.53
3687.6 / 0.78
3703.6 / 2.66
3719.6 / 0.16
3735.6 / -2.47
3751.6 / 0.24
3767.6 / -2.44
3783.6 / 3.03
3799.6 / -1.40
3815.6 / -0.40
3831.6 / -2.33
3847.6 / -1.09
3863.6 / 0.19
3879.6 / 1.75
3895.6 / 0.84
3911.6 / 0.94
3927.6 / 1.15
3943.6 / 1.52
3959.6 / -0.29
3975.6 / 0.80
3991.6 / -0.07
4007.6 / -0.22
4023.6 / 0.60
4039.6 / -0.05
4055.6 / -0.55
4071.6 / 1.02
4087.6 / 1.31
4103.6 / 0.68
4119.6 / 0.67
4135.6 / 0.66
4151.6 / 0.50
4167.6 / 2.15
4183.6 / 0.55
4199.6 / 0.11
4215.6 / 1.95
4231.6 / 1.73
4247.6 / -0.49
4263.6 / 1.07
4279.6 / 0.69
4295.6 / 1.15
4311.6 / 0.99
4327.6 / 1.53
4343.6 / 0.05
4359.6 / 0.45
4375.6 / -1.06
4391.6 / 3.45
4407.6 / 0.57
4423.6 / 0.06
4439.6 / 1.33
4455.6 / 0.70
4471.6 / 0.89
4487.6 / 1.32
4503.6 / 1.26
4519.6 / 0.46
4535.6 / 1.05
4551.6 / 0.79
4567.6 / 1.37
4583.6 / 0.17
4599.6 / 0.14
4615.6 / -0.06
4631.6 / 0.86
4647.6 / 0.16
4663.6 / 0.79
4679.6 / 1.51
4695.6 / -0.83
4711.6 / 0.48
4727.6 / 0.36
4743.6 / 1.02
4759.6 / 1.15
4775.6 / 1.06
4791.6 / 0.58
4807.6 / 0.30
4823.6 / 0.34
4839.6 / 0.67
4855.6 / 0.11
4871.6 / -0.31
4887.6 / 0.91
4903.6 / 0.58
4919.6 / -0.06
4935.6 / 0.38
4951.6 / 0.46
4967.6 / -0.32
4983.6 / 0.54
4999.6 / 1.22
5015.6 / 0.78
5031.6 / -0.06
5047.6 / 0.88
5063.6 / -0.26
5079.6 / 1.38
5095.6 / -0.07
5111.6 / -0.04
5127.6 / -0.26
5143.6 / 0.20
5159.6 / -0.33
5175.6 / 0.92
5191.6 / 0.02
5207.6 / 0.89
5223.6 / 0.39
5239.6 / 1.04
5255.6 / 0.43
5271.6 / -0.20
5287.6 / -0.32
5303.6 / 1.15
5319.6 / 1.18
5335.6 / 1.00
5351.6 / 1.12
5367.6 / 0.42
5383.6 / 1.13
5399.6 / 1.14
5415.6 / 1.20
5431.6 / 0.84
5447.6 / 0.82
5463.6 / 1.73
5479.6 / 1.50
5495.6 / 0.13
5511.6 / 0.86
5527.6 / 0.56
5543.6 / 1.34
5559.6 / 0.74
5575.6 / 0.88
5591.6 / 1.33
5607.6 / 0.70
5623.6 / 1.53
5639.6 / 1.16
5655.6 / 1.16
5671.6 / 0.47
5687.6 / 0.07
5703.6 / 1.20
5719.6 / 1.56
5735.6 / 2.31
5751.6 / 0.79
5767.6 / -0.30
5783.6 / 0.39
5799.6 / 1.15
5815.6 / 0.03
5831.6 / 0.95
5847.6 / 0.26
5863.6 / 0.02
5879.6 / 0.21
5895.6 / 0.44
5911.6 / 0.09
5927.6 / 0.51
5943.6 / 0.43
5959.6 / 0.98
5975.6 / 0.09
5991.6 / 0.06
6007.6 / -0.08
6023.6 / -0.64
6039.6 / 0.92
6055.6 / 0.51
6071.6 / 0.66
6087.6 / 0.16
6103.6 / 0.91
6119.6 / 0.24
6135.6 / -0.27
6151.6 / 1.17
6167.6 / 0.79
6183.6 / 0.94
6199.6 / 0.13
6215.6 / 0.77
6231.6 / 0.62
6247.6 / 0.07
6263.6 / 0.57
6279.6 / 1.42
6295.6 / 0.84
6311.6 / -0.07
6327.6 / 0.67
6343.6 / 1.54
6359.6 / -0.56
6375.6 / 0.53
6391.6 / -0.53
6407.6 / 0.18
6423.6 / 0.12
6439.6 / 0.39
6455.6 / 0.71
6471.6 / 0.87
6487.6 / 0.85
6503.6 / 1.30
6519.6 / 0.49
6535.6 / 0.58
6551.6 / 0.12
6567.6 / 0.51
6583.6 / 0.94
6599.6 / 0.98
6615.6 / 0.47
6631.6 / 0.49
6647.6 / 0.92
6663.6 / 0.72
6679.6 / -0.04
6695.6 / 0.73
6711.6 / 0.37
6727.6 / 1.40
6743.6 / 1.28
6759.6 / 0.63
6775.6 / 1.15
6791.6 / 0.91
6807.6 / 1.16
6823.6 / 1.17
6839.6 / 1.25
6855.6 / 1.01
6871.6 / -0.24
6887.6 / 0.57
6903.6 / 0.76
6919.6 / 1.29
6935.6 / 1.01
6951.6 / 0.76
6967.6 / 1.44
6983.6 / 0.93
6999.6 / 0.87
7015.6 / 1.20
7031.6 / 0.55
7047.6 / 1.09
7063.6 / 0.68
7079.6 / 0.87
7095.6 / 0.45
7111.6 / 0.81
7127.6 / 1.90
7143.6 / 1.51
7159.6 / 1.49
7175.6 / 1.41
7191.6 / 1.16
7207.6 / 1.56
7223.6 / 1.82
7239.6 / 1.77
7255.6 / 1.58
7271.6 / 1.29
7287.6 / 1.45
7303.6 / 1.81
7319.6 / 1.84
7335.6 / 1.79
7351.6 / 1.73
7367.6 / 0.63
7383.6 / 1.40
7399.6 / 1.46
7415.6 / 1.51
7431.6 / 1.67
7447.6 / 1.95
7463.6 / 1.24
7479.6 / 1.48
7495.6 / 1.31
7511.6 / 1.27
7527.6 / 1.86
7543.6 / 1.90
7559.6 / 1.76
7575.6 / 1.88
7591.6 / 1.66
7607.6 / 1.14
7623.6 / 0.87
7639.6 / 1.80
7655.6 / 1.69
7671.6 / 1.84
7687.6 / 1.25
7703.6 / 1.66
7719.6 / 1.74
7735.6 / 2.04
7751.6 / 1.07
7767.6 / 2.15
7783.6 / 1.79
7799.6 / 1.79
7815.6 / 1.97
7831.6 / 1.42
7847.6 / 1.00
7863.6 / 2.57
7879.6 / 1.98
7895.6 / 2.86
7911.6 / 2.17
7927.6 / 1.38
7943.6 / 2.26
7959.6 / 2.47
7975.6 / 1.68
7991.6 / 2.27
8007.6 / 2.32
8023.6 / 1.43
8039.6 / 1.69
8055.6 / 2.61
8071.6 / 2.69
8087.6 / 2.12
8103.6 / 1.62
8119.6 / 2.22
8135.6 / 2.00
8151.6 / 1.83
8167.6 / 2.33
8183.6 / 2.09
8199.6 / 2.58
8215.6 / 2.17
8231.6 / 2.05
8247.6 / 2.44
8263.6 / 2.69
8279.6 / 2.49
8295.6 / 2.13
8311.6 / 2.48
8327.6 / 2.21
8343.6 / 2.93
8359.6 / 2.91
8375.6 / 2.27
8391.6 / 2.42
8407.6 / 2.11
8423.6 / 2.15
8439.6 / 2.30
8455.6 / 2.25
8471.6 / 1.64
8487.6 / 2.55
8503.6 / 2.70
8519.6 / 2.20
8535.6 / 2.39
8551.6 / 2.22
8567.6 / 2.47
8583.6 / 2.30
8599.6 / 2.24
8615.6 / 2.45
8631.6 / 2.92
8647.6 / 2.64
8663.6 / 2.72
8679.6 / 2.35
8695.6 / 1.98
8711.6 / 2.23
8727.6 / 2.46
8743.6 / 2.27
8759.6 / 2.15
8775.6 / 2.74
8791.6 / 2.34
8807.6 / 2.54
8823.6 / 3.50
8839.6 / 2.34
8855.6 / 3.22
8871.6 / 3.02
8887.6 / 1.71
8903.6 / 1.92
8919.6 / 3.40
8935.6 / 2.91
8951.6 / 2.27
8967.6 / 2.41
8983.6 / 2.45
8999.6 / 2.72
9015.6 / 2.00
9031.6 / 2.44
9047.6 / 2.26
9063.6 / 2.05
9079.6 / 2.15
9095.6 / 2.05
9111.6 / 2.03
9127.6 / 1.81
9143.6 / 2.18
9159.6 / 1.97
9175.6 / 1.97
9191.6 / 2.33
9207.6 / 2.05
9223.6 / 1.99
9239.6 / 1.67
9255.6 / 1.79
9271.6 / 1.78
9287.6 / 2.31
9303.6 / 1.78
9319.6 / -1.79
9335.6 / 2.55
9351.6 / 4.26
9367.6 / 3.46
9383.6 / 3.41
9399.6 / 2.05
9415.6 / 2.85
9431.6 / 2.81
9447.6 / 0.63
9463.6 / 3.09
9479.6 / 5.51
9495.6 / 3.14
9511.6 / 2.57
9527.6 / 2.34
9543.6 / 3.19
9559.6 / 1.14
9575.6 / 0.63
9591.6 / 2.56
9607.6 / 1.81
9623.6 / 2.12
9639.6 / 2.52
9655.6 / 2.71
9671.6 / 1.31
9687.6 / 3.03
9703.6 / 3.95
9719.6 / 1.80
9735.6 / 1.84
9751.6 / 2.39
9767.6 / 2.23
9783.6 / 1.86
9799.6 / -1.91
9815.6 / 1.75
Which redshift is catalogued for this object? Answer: 0.79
